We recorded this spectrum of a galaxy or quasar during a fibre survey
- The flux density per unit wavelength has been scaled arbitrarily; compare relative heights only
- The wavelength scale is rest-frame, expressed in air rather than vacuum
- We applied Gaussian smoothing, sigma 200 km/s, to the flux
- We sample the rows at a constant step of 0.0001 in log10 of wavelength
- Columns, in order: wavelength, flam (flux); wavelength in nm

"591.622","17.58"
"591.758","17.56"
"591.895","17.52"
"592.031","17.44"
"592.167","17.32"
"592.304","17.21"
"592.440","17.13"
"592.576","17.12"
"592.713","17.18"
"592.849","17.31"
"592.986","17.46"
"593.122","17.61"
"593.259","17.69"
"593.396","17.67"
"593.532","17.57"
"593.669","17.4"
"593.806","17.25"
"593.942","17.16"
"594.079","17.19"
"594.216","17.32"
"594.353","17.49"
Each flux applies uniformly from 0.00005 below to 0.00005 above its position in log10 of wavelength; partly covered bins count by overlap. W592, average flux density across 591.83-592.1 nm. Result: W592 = 17.5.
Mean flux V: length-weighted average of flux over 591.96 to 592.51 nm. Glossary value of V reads 17.3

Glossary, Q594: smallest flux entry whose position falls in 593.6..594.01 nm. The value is 17.16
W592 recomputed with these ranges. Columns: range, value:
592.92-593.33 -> 17.6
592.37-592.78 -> 17.2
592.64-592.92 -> 17.2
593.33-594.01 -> 17.4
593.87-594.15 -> 17.2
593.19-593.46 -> 17.6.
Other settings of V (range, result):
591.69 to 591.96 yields 17.5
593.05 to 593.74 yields 17.6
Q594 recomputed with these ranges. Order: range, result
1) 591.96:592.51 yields 17.13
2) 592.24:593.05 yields 17.12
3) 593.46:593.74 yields 17.4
